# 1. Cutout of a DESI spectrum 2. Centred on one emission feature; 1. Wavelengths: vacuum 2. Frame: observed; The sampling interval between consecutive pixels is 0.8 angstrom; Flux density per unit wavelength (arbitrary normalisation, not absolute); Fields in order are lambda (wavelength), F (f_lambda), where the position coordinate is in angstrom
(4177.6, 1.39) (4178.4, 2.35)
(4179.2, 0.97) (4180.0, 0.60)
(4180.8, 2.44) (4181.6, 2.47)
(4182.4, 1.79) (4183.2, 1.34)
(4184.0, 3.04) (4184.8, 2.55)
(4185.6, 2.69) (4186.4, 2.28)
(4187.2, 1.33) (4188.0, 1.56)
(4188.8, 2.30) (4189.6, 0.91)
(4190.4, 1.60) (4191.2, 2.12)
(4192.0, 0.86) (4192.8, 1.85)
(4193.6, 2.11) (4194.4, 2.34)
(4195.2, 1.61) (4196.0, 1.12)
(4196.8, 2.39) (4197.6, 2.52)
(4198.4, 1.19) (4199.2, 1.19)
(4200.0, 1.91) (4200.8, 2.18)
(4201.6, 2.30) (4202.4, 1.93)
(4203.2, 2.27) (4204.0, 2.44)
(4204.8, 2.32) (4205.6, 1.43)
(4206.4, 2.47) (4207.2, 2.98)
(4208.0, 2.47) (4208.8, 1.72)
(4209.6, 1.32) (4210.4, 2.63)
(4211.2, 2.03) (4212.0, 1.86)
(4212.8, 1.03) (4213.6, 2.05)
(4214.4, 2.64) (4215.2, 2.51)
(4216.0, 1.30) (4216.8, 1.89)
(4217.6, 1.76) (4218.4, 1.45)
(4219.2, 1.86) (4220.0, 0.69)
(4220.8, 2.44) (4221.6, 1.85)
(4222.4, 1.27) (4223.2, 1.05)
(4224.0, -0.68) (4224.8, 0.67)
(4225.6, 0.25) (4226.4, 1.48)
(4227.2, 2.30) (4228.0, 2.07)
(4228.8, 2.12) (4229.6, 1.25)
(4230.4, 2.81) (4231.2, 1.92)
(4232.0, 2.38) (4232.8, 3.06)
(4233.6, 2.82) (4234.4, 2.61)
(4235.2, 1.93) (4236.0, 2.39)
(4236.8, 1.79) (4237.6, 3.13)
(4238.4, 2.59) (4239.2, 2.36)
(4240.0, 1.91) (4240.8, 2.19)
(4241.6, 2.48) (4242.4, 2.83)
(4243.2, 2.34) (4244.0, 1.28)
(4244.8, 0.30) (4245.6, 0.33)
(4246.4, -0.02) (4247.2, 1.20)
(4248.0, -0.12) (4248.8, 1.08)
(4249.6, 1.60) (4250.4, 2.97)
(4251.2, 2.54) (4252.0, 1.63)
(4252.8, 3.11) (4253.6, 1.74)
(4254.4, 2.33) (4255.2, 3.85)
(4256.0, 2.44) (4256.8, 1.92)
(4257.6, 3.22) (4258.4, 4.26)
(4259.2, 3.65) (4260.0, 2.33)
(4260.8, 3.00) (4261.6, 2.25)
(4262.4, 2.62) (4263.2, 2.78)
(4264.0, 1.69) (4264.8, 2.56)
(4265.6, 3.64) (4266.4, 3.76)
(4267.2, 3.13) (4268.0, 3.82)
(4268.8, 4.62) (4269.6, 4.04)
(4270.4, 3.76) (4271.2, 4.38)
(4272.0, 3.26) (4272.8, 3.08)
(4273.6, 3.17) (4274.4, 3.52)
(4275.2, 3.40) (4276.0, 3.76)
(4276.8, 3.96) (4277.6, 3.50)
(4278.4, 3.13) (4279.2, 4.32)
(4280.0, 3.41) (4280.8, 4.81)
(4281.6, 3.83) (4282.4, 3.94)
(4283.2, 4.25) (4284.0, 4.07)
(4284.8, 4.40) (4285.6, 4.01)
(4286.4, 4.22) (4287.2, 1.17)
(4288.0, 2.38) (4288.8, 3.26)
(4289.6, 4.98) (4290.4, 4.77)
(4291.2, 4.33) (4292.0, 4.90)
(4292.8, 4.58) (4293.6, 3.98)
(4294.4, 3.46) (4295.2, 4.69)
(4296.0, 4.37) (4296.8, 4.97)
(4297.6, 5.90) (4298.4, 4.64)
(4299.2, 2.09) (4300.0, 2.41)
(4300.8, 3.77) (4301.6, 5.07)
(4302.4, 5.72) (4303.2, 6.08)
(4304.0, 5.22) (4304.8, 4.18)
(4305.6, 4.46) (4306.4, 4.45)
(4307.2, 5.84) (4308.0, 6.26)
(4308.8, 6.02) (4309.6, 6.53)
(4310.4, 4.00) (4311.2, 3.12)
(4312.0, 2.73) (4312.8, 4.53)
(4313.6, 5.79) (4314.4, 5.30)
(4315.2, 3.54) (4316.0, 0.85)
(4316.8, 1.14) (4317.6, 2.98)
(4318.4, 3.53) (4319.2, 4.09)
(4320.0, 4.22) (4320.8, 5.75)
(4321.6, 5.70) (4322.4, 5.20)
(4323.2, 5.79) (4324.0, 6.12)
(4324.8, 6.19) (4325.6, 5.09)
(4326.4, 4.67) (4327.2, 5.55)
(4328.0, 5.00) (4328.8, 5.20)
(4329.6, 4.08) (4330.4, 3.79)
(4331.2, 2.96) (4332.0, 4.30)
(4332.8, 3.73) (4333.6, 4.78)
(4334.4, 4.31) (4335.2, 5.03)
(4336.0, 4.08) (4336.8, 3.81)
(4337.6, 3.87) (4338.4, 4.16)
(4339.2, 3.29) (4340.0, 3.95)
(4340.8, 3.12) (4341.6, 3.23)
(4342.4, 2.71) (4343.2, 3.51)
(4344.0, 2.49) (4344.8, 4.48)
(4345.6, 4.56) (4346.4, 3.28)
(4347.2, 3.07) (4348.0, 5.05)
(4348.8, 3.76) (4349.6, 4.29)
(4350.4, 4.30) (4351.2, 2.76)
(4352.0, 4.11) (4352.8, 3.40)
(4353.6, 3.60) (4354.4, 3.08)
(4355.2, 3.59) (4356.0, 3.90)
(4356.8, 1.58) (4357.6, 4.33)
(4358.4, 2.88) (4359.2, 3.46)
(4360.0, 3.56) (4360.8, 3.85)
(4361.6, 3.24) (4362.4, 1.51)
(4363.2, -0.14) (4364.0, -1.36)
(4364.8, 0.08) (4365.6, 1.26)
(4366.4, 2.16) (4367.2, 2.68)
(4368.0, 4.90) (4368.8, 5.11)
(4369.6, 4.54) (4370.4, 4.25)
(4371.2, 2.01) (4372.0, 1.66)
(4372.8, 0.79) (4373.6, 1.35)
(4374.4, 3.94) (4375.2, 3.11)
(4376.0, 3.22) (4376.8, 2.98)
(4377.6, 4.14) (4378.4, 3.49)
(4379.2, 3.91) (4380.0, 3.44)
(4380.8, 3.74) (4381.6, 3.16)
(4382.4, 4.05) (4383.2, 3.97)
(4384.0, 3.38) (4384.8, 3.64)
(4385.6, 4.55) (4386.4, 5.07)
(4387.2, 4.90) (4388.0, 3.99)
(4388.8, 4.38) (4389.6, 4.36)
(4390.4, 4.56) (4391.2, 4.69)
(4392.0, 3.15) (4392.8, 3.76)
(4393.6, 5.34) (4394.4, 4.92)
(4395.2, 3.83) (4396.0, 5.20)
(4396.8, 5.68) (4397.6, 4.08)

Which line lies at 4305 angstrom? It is Lyman alpha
